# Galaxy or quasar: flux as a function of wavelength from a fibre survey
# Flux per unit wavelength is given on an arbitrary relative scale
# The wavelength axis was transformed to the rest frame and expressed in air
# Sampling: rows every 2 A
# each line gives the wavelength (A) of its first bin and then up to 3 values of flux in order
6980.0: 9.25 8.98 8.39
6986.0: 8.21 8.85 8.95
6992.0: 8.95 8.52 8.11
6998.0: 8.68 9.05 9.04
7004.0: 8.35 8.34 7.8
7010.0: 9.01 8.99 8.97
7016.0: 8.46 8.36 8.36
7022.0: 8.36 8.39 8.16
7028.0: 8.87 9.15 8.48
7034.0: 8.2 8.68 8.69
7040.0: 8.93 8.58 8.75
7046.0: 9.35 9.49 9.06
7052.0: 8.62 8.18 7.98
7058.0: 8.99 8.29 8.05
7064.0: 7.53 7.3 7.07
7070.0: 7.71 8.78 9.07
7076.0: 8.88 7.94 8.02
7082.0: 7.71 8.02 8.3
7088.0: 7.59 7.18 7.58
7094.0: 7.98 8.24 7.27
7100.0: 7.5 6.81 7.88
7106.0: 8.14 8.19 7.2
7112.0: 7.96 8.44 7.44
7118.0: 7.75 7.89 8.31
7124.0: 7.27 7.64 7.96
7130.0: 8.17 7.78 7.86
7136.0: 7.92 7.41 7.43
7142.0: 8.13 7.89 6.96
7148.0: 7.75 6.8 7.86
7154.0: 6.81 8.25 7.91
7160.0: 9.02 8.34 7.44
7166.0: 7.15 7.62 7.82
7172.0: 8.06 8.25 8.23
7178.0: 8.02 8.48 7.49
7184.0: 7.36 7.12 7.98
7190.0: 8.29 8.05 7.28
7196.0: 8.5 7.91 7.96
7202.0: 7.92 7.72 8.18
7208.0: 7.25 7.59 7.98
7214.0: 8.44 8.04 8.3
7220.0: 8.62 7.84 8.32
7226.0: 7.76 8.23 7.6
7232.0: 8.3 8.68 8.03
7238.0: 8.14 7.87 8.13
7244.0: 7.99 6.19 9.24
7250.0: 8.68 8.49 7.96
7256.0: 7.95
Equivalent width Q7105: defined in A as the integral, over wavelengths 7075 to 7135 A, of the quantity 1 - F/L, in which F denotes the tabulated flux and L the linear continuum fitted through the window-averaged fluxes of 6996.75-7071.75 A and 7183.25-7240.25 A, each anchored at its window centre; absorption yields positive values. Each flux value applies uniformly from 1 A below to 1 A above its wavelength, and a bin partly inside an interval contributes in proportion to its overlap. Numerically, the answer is 3.3 A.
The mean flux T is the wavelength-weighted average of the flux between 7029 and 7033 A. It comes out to 8.82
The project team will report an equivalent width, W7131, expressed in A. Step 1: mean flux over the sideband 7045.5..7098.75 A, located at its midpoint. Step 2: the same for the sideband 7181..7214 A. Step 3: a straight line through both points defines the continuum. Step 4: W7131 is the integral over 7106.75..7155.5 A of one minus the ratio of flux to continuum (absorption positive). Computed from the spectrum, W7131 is 1.7 A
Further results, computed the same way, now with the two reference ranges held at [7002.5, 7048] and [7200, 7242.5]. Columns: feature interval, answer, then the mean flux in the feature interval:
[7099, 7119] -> 1.5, 7.73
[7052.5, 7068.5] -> 1.0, 7.97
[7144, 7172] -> 1.8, 7.69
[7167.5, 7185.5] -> 0.6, 7.91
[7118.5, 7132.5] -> 0.8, 7.86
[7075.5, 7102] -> 2.0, 7.8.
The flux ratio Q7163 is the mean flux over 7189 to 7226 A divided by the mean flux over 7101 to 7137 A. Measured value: 1.0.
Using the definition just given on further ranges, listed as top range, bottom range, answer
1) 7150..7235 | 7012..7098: 0.95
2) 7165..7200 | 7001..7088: 0.93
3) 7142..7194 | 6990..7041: 0.91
